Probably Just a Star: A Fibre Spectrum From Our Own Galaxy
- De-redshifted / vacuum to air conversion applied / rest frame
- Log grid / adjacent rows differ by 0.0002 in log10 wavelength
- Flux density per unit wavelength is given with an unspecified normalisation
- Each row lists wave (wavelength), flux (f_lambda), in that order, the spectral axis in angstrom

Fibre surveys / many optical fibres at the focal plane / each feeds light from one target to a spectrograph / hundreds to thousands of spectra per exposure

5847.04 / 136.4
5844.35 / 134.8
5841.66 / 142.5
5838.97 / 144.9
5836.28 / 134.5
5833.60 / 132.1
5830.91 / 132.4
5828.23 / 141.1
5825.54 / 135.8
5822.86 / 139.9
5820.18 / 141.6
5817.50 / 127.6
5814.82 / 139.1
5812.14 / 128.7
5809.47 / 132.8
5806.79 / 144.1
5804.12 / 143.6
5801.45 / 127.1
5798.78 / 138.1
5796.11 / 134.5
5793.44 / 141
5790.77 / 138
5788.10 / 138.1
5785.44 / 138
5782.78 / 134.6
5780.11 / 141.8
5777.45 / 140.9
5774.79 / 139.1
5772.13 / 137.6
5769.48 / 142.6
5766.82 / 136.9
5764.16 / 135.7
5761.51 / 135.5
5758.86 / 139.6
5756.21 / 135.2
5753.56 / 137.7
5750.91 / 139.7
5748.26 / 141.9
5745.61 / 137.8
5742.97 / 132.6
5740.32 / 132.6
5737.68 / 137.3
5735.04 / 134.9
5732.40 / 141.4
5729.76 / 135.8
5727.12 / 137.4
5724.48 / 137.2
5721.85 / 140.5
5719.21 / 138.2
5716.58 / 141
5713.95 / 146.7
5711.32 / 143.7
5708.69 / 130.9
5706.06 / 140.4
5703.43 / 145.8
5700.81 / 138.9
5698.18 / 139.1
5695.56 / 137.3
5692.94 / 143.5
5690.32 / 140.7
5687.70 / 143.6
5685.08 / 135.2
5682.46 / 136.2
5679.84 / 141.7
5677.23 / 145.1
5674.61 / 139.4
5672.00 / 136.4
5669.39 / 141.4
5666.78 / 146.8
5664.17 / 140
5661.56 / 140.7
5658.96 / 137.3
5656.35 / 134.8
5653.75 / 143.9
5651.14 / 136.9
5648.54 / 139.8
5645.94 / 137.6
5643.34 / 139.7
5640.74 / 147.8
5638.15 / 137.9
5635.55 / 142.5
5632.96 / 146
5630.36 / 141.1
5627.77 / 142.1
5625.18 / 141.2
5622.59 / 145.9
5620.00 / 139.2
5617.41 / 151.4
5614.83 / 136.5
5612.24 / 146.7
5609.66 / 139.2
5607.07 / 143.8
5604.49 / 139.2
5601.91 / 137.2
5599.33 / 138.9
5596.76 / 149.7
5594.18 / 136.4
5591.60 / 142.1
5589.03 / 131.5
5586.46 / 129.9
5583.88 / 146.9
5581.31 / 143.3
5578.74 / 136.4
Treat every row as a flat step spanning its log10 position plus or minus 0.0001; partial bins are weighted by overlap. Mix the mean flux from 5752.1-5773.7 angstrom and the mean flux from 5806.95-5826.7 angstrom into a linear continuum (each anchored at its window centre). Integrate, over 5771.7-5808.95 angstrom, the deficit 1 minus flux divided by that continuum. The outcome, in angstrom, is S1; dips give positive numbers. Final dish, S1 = -0.4 angstrom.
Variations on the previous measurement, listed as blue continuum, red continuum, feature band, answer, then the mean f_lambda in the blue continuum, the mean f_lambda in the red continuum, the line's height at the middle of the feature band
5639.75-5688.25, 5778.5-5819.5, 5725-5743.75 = 0.29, 140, 137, 138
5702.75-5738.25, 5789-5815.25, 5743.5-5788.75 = -0.16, 139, 137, 138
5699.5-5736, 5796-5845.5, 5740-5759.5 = 0.19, 140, 137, 139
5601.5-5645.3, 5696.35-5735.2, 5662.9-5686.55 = 0.08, 142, 140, 141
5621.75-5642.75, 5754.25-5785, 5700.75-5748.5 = 0.38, 143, 138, 140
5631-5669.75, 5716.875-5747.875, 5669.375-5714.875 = -0.42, 141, 137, 139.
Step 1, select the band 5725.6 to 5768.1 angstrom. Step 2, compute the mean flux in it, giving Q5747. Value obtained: 137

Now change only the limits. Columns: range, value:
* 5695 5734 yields 140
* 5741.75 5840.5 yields 137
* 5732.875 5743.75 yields 135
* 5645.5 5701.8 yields 140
